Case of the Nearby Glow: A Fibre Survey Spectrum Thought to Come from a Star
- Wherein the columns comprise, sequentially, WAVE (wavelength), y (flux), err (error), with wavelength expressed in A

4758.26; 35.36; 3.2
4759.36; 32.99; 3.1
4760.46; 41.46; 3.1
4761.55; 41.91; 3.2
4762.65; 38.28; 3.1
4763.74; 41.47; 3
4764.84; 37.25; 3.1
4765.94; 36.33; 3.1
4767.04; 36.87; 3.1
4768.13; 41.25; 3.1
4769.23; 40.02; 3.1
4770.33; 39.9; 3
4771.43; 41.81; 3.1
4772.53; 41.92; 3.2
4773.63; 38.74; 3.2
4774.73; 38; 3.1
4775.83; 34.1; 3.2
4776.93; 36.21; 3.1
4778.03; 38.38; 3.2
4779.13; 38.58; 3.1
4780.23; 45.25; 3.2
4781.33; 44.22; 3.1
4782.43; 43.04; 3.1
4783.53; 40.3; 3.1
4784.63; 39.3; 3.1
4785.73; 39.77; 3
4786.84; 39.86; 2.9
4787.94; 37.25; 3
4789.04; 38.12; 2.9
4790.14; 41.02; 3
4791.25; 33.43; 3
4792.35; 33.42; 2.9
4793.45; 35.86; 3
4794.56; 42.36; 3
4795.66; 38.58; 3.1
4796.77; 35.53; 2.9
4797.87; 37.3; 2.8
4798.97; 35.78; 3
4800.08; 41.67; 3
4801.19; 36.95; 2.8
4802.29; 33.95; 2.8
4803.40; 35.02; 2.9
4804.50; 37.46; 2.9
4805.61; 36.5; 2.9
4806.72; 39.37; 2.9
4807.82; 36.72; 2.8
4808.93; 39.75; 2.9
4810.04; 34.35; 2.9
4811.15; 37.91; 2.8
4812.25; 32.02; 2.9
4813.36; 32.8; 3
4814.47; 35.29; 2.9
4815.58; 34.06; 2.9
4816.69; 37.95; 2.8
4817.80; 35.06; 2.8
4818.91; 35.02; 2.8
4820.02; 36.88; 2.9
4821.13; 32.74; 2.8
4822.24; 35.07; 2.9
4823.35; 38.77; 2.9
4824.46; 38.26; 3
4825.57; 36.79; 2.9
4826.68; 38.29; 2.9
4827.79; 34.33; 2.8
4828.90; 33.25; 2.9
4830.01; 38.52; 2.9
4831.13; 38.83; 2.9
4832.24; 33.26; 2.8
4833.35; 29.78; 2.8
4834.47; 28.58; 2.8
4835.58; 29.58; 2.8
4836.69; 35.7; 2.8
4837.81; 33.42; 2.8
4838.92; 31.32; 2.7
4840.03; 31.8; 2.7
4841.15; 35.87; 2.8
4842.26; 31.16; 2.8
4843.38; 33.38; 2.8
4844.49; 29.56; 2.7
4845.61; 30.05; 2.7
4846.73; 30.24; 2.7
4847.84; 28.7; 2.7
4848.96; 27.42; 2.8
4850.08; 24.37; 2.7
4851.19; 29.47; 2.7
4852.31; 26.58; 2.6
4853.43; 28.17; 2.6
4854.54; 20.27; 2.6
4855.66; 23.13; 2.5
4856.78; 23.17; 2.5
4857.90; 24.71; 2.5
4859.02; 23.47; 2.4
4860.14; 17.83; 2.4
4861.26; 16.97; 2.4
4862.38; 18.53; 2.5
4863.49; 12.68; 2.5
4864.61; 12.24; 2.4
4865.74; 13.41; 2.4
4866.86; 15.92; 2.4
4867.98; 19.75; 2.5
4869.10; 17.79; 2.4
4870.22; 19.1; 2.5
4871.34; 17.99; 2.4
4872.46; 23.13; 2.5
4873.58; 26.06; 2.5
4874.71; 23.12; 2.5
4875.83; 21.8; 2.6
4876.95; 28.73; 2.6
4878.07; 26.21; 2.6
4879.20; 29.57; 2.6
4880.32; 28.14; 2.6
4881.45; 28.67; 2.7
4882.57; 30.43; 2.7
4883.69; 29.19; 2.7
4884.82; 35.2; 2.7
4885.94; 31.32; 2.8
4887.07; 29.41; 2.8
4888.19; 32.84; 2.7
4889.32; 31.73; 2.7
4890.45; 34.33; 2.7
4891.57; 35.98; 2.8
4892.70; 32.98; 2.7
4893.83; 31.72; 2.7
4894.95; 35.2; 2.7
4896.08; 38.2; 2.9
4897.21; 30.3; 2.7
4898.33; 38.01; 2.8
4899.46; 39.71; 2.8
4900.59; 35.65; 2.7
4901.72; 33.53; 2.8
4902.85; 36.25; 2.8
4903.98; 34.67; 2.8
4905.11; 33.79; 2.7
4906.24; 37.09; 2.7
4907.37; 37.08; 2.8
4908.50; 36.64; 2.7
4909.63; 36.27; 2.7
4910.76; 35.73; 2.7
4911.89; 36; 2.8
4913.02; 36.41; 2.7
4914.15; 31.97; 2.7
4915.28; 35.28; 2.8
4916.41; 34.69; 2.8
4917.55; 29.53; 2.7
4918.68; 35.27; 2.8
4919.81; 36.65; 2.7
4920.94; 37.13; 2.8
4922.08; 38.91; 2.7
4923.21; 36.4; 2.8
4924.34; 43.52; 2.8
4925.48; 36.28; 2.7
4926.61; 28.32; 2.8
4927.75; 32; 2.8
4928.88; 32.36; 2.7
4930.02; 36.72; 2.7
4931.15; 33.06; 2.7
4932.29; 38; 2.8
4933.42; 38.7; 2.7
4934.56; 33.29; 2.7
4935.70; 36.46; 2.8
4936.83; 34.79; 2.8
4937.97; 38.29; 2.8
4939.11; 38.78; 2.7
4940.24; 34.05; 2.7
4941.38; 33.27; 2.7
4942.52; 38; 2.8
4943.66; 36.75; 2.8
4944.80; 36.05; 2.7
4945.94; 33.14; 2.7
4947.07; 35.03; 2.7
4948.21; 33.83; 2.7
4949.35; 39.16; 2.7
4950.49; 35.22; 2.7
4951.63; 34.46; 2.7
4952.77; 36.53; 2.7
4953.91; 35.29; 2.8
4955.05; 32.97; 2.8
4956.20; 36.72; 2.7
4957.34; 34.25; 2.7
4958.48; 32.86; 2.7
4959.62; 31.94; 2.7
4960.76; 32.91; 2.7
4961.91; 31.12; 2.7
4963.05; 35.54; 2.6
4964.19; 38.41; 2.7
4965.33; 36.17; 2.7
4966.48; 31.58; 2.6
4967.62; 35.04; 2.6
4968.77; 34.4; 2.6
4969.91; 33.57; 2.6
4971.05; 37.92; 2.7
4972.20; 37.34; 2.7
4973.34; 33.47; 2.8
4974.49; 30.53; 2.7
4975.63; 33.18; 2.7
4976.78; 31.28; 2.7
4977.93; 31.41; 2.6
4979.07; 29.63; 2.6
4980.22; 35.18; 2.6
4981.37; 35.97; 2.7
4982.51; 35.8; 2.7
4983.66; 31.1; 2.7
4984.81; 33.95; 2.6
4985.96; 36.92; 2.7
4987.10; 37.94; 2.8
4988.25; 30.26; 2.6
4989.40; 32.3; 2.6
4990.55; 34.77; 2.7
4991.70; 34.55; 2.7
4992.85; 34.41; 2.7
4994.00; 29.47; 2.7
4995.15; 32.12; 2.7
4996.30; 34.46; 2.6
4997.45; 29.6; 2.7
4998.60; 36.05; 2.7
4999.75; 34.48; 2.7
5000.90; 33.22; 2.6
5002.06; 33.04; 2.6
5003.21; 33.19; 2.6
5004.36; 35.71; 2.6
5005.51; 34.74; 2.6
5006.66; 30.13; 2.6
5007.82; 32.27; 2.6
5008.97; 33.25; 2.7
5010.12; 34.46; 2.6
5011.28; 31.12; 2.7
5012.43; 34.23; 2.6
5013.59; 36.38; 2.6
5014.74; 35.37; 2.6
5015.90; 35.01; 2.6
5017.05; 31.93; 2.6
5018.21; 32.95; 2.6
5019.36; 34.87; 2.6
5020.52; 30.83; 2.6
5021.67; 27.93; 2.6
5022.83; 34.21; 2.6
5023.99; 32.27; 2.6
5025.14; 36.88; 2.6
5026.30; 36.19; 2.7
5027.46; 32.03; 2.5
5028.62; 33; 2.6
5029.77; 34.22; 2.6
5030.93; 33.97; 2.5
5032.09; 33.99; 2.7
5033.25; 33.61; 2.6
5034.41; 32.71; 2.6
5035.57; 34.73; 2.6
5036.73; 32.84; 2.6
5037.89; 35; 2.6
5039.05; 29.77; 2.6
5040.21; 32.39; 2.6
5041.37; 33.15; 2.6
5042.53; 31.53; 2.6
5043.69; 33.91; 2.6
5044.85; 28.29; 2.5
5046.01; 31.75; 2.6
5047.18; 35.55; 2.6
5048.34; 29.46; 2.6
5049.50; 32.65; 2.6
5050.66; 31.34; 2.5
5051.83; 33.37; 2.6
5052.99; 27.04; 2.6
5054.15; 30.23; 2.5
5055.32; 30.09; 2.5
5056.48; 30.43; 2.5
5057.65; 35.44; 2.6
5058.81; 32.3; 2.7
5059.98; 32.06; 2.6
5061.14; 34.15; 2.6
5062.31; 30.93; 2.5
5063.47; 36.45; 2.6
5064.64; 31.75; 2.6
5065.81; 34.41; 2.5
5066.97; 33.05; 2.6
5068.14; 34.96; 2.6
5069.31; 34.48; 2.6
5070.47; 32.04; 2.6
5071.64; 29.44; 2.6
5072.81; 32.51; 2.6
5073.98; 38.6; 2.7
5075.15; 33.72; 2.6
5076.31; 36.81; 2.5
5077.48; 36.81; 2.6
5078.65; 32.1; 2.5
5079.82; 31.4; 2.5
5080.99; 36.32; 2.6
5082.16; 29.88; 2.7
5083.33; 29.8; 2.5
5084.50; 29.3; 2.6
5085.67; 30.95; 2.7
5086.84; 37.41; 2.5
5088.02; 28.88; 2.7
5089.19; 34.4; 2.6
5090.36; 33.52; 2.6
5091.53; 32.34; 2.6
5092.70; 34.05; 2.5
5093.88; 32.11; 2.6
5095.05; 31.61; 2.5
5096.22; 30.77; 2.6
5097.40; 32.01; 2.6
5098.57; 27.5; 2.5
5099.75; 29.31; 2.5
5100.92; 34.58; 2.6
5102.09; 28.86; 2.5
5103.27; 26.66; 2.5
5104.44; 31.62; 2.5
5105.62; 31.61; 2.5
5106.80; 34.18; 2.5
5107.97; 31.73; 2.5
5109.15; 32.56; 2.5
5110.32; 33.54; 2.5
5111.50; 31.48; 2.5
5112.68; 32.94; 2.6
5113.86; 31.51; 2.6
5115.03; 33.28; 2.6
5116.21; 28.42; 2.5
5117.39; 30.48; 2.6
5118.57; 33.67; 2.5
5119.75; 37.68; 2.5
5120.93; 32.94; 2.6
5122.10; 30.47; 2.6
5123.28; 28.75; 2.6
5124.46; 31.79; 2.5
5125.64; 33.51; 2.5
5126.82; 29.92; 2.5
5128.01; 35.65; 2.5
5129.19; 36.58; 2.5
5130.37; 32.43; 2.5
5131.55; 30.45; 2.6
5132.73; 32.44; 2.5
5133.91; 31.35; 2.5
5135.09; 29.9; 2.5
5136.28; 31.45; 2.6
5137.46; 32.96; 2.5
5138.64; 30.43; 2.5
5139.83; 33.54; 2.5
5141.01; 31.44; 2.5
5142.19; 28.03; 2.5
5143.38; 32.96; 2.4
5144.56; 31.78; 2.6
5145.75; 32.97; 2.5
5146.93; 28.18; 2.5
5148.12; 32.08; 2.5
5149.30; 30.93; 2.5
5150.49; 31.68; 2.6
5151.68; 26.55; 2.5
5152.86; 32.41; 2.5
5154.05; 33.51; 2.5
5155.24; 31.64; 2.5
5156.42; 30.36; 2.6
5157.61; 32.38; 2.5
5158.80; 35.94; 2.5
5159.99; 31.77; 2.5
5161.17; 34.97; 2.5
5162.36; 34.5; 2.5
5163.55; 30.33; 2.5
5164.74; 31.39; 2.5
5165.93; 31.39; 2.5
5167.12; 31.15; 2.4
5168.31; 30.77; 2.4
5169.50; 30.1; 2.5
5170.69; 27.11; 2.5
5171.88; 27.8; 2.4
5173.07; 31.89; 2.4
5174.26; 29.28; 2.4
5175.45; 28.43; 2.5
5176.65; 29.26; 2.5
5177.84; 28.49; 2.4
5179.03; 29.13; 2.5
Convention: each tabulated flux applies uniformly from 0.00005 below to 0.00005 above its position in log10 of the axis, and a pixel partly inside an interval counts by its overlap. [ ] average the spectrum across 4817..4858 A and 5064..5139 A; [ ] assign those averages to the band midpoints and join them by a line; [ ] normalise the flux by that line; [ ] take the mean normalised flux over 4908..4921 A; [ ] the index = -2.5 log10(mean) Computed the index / -0.10 mag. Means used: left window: 31.8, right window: 32.3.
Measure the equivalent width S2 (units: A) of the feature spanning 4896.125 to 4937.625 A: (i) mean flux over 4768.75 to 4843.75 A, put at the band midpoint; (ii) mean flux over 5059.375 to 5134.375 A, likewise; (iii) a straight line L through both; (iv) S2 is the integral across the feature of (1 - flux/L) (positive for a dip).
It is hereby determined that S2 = -0.5 A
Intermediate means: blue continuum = 36.7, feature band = 35.5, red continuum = 32.5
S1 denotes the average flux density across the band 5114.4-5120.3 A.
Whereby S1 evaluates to 32.7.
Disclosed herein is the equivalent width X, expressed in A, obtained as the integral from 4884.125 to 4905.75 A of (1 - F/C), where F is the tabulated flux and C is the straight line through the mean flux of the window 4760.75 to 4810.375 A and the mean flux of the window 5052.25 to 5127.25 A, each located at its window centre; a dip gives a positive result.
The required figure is 1.2 A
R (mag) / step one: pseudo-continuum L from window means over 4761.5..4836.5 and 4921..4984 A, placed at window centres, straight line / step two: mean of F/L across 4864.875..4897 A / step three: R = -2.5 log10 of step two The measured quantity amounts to 0.298 mag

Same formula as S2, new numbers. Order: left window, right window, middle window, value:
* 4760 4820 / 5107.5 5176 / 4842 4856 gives 3.4 A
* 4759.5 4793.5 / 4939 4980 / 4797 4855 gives 6.3 A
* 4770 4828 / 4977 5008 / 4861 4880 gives 8.3 A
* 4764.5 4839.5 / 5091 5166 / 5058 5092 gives -0.5 A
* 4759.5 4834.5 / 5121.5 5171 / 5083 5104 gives 0.8 A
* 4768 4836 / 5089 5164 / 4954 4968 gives 0.2 A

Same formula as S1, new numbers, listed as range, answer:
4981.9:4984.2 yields 33.6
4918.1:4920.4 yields 36.1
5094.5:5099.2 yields 30.4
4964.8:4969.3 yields 34.2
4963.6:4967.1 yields 35.4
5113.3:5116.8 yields 31.1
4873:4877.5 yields 24.9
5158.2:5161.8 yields 34.3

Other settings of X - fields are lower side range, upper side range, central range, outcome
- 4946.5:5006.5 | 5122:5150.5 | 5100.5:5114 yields 0.15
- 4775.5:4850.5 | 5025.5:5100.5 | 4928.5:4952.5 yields -1.13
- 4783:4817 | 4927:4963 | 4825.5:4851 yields 3.01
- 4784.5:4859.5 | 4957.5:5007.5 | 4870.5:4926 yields 1.42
